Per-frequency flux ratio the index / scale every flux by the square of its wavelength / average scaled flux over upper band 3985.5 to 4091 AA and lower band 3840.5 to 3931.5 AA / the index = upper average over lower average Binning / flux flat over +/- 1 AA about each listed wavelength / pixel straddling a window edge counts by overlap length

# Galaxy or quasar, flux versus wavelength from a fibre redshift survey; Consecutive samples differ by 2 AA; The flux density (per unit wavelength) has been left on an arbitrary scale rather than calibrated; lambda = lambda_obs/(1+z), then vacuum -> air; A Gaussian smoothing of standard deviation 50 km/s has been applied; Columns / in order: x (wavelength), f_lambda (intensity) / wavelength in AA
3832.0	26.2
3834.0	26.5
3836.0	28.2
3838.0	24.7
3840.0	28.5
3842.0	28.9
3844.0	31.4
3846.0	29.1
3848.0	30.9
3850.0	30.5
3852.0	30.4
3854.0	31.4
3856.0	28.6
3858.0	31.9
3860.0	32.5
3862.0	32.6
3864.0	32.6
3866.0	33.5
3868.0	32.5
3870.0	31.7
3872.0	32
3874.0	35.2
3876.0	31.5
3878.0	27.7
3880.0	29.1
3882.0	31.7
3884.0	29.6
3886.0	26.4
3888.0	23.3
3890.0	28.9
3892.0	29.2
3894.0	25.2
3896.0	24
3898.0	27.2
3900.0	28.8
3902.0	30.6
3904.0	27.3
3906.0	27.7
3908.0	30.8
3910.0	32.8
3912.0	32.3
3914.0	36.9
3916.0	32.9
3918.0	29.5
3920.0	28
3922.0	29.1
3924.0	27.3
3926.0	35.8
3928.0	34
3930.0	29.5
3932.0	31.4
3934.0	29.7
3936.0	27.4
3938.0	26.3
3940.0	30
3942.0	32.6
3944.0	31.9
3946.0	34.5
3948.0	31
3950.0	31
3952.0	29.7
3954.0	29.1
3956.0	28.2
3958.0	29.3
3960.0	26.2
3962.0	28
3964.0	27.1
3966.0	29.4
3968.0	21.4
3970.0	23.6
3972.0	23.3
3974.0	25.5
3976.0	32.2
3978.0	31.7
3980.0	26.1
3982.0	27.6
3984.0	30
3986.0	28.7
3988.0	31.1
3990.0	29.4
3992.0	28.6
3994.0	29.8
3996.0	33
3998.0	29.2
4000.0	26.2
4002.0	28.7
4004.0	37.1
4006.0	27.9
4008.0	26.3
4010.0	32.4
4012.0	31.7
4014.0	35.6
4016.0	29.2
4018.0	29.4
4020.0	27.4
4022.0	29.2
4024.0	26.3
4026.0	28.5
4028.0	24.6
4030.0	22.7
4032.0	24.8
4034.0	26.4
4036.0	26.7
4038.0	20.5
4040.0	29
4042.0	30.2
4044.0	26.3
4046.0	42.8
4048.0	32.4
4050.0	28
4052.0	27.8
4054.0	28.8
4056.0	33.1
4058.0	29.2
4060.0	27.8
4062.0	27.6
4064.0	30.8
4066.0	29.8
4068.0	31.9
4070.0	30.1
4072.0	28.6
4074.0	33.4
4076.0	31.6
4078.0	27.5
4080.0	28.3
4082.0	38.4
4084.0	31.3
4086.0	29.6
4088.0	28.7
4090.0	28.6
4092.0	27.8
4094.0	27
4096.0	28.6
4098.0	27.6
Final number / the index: 1.1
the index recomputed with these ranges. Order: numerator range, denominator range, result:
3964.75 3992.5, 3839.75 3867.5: 0.95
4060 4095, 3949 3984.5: 1.14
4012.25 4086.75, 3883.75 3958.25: 1.05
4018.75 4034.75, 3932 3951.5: 0.90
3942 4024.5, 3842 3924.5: 1.02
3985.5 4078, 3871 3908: 1.10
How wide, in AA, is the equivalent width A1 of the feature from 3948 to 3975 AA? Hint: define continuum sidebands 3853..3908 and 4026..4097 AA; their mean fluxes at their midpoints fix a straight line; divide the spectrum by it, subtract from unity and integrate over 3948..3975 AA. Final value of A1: 2.1 AA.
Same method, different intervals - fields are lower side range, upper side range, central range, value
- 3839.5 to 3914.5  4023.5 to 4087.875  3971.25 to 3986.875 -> 0.73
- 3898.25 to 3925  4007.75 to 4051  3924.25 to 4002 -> 1.02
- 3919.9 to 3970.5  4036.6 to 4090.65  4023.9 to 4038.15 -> 2.20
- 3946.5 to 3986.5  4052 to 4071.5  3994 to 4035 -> 0.04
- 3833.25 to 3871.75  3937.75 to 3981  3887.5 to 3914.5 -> 0.62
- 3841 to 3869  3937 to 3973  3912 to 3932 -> -1.43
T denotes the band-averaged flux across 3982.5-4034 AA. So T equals 29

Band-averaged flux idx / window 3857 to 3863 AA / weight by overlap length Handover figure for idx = 32.3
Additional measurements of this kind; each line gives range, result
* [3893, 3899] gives 25.5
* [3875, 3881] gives 29.4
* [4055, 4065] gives 29.7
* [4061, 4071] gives 30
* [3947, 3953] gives 30.6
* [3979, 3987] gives 28.1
